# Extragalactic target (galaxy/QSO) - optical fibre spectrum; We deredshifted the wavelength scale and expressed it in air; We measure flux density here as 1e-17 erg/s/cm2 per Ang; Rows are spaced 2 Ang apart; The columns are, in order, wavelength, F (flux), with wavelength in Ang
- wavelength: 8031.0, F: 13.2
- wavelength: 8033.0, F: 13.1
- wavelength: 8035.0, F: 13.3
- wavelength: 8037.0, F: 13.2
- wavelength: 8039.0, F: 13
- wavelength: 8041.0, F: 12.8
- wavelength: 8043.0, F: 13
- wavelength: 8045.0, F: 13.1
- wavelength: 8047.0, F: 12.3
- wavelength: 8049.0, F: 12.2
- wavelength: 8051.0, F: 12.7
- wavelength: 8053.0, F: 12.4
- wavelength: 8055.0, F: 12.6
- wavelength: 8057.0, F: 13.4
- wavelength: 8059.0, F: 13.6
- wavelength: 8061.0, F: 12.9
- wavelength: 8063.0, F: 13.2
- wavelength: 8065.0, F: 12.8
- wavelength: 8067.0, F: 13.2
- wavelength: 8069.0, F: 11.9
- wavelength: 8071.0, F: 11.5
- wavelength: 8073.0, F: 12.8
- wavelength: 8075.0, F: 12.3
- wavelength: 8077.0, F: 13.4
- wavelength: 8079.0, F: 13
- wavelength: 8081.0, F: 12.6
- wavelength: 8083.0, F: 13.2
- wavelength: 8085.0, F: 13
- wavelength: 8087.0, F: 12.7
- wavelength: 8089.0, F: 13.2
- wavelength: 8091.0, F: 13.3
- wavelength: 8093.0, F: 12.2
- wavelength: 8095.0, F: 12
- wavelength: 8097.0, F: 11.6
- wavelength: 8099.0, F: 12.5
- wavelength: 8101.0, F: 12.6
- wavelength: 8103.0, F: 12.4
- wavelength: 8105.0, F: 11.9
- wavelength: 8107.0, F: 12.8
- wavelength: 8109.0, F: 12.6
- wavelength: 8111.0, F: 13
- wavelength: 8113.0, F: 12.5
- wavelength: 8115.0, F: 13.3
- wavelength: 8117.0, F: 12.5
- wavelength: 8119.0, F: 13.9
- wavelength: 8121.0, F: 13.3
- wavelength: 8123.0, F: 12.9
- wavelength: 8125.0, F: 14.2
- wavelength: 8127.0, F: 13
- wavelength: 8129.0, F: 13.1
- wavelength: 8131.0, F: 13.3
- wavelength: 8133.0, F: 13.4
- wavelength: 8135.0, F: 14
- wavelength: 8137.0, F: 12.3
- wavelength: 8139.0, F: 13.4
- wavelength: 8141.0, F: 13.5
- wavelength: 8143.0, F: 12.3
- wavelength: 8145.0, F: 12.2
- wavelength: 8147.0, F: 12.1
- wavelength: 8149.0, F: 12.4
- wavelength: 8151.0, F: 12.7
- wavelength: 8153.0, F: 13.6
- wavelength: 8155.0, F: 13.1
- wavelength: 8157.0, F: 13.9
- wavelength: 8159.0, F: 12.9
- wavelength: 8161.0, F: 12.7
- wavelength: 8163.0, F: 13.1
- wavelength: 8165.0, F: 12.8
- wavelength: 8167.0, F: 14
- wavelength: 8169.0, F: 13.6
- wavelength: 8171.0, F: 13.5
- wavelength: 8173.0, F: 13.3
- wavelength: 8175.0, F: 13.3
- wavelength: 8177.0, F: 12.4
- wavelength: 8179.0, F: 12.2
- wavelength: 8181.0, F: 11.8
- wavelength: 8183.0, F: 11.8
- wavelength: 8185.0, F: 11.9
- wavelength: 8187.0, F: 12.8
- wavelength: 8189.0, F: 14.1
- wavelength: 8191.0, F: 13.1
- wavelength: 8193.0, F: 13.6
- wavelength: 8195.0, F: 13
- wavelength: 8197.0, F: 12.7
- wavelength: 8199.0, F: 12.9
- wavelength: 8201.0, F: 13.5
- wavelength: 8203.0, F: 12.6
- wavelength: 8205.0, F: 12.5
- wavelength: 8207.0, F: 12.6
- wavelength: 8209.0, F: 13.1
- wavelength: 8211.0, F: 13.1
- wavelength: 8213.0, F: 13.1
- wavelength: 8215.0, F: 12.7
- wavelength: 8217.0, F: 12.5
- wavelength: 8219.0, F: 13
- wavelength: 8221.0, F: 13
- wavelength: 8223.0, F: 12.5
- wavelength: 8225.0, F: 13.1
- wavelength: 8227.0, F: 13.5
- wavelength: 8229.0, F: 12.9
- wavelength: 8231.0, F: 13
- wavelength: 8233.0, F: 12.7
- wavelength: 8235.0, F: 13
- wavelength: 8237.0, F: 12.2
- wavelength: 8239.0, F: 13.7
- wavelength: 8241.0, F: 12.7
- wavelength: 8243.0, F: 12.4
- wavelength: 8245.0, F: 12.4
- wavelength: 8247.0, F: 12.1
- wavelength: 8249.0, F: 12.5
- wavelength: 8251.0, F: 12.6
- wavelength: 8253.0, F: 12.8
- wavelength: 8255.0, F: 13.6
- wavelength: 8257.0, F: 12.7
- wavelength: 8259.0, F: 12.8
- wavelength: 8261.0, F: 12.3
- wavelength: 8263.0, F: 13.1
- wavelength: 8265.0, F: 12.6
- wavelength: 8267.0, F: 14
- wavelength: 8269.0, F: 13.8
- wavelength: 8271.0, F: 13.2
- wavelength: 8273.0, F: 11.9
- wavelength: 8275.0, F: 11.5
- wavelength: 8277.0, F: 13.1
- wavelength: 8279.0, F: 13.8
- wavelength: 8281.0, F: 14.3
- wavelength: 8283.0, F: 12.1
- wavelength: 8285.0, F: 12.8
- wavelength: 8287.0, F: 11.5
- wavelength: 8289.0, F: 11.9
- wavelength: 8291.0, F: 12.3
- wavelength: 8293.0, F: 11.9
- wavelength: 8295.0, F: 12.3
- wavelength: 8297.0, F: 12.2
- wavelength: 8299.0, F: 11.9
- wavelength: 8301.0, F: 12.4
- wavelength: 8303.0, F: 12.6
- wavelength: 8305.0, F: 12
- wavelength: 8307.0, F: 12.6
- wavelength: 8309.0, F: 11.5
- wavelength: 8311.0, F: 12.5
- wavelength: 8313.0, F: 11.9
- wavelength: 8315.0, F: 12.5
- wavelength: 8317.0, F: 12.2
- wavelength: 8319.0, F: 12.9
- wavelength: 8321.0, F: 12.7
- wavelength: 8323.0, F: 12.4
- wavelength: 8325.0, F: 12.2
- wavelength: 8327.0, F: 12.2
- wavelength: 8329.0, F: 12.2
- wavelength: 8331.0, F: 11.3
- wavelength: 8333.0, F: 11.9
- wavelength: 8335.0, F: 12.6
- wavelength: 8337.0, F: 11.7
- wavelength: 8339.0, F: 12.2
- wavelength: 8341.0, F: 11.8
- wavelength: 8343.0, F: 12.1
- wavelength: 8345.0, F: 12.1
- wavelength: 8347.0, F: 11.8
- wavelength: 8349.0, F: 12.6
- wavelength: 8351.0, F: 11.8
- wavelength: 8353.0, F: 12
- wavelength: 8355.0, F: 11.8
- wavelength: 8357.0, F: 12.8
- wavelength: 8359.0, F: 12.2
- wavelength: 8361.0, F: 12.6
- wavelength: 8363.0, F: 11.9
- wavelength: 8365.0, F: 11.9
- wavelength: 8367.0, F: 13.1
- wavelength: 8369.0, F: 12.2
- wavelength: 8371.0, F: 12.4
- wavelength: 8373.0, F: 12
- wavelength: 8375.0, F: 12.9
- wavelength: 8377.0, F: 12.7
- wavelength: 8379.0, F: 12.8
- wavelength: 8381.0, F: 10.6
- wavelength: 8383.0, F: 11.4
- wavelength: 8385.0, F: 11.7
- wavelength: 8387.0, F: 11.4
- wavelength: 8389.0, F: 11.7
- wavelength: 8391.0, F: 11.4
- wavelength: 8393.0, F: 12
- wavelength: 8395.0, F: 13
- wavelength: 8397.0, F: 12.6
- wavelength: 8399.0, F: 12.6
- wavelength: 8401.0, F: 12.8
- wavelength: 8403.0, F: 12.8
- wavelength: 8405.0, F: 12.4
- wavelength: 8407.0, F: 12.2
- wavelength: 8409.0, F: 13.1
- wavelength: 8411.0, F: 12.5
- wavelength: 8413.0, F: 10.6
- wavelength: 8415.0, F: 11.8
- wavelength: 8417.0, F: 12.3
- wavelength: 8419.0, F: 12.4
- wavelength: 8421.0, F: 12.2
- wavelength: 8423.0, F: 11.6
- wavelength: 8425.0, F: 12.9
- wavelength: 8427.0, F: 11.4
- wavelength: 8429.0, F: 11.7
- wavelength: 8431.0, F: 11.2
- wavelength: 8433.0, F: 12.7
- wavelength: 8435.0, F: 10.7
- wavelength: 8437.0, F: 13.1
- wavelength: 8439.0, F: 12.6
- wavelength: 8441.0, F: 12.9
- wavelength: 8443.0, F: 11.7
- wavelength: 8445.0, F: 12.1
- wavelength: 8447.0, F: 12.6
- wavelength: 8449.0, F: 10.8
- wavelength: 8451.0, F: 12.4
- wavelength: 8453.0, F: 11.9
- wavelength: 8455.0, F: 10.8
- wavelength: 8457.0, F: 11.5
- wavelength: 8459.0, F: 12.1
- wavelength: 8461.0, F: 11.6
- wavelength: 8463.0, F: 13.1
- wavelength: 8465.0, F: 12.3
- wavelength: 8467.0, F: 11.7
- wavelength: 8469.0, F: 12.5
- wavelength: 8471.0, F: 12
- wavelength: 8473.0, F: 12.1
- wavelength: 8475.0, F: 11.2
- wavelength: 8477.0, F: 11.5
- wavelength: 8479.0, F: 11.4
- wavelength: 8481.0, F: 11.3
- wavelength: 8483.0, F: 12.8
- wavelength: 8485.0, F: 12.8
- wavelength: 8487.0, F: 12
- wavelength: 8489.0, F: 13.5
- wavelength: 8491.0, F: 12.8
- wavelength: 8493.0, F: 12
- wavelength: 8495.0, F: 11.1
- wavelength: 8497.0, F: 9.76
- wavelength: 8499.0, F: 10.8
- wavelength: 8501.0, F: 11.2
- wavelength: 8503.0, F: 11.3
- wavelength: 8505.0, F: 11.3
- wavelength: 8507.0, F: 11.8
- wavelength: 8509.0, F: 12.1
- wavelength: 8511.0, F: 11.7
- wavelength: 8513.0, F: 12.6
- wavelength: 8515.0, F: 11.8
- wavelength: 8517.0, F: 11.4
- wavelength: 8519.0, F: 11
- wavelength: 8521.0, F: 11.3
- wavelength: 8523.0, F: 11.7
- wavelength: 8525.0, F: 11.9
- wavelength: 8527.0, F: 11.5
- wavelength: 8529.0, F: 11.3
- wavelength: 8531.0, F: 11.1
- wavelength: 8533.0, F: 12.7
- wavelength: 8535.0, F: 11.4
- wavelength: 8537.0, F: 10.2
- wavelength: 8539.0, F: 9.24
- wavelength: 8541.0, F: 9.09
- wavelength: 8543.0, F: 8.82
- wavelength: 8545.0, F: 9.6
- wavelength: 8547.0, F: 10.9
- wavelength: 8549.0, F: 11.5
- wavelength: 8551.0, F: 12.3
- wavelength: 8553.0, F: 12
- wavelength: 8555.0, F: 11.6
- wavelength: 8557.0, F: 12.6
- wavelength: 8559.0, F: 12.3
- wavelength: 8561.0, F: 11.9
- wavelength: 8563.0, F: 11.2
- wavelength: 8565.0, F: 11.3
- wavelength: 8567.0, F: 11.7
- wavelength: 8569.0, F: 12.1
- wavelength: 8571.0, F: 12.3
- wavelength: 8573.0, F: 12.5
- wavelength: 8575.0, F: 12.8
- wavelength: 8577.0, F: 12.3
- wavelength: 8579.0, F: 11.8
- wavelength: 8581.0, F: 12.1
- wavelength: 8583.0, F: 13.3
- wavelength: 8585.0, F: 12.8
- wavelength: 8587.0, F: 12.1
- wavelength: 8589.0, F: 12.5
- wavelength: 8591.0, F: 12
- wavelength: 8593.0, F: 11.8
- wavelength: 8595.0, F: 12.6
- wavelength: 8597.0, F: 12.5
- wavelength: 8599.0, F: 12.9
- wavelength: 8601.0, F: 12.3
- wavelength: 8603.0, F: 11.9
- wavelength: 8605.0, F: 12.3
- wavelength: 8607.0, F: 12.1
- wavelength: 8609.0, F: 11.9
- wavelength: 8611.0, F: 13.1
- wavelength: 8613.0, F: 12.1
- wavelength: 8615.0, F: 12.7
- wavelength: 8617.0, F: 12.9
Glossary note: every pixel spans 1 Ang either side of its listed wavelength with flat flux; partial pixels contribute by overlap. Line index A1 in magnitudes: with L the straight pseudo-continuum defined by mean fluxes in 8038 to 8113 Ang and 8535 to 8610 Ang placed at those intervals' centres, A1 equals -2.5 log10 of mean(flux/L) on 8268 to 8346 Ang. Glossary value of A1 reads -0.01 mag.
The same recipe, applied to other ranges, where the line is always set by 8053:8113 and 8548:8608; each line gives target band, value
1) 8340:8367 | 0.02 mag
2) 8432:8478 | 0.03 mag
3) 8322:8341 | 0.03 mag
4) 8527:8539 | 0.10 mag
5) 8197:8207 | -0.02 mag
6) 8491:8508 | 0.09 mag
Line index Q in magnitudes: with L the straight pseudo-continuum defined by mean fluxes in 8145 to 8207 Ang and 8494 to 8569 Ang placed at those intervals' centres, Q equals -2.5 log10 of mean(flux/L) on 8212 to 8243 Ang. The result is -0.02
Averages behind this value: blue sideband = 12.9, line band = 12.9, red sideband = 11.3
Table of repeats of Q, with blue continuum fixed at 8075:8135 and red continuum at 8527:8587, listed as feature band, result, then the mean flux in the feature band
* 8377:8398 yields 0.01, 11.9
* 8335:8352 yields 0.01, 12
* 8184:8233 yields -0.03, 12.9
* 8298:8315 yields 0.01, 12.2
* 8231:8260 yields -0.02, 12.7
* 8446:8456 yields 0.02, 11.7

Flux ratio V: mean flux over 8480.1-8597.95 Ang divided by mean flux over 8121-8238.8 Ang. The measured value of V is 0.9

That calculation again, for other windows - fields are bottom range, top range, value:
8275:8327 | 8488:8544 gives 0.91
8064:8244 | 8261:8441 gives 0.95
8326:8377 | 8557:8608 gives 1.00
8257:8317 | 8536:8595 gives 0.93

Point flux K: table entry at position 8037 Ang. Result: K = 13.2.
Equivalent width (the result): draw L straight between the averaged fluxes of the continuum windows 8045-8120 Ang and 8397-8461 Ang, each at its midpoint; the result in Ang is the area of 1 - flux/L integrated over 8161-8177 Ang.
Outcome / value -0.92 Ang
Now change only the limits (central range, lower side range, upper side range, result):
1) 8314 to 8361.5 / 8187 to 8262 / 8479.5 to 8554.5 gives 0.5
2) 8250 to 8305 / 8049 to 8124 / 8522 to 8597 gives -1.6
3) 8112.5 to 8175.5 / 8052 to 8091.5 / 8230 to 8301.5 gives -1.7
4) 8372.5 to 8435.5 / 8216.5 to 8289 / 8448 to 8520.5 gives 0.3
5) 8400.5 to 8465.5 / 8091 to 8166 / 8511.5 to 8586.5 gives -0.8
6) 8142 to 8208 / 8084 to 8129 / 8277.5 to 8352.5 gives -1.3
